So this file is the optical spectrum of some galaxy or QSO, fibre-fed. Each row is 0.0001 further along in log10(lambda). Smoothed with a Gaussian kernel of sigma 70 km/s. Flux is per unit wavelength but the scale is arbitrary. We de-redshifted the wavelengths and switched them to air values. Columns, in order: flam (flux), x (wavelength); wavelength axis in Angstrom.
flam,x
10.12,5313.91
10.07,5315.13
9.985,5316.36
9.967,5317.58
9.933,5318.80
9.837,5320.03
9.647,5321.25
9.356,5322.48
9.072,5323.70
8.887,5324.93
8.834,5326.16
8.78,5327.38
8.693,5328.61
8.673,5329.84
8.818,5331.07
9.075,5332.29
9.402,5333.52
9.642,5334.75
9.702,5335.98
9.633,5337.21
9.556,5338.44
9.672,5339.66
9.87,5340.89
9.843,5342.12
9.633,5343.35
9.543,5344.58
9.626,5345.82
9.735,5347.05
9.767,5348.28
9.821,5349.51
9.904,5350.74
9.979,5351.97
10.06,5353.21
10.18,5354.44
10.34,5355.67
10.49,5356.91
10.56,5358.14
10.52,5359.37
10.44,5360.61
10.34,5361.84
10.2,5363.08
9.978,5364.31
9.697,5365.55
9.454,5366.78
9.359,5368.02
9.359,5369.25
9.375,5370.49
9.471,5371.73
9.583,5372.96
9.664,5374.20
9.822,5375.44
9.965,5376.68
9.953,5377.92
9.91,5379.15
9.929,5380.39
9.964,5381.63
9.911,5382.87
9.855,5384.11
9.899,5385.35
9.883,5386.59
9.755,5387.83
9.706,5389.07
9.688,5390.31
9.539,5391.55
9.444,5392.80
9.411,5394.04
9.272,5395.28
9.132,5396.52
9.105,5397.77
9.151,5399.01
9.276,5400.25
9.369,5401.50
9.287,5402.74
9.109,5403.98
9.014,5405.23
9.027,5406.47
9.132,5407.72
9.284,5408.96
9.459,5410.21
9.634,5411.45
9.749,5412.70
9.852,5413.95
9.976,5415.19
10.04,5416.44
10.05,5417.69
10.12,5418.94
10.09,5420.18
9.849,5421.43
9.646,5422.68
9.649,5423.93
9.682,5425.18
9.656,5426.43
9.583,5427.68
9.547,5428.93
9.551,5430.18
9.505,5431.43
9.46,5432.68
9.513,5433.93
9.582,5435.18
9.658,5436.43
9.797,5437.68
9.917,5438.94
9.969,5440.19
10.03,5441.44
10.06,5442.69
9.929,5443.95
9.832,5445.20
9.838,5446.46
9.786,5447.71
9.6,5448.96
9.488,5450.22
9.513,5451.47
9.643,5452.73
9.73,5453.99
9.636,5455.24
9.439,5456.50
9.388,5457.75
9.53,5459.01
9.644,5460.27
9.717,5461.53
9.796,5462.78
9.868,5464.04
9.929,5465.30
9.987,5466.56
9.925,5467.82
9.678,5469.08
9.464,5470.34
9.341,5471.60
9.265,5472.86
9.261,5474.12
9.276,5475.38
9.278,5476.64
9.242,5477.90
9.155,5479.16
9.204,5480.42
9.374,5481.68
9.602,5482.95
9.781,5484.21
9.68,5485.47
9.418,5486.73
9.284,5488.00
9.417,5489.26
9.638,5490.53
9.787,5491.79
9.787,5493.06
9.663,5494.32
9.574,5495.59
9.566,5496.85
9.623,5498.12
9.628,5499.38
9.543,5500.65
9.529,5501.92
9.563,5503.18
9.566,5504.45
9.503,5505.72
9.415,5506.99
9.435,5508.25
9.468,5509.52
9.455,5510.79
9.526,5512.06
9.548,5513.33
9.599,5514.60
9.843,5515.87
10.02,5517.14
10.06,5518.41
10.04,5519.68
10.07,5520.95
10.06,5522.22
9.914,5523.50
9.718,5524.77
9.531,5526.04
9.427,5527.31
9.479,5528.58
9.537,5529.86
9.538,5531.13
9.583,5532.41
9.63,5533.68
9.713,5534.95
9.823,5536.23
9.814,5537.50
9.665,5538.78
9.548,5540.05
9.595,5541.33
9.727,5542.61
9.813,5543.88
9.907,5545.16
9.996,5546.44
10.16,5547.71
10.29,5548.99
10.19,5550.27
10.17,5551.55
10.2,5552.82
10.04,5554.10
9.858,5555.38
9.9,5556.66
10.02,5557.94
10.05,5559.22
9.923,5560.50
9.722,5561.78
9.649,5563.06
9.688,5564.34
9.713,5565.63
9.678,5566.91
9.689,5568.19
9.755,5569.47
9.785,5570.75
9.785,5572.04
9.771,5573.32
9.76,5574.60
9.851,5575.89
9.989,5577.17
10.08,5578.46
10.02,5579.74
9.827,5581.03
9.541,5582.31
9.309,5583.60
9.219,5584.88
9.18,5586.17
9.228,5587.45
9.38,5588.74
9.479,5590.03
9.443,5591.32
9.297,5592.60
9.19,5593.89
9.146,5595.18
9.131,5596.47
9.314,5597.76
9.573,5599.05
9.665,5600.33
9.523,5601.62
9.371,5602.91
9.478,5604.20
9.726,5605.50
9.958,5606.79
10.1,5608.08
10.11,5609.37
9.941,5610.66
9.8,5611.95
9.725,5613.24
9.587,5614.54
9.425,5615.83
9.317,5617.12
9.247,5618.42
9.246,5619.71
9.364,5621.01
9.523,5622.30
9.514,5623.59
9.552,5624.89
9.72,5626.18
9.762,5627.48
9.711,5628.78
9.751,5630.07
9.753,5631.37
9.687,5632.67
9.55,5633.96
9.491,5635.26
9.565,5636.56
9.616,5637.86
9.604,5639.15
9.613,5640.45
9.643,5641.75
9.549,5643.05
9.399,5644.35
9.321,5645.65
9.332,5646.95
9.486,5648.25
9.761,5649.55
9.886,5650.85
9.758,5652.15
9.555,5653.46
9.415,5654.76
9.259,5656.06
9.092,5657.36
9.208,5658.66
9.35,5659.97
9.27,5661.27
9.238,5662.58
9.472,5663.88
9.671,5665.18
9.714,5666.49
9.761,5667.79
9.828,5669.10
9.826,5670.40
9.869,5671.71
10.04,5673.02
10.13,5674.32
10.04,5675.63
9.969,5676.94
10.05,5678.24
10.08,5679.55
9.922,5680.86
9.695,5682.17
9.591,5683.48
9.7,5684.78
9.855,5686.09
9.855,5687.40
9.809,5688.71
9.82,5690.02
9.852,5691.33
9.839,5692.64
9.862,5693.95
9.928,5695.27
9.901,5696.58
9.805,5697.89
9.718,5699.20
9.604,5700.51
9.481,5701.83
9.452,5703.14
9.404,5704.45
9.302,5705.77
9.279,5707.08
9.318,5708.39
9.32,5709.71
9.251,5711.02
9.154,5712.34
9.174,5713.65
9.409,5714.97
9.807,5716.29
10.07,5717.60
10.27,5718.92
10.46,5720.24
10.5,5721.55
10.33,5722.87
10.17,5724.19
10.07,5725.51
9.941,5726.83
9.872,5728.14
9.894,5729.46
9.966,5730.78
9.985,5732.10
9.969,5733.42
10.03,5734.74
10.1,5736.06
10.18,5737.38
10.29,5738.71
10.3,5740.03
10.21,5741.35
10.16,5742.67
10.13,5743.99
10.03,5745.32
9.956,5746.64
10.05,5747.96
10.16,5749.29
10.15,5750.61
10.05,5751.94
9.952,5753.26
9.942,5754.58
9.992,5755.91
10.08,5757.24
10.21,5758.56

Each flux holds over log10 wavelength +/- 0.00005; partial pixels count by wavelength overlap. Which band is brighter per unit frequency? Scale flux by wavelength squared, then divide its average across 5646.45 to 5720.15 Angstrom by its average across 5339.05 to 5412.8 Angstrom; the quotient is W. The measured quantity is 1.1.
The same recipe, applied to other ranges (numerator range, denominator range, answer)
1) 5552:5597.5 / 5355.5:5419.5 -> 1.07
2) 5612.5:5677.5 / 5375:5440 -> 1.09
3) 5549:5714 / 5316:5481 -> 1.09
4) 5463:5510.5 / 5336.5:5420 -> 1.02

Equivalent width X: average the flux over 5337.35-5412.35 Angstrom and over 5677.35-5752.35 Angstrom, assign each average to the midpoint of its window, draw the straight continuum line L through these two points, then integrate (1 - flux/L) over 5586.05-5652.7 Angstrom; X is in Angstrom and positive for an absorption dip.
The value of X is 1.8 Angstrom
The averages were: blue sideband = 9.7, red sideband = 9.87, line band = 9.55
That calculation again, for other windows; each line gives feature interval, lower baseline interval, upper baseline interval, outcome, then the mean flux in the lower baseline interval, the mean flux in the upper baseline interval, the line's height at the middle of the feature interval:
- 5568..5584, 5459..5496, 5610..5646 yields -0.4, 9.55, 9.57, 9.57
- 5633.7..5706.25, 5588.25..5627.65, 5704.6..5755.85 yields 0.5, 9.53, 9.92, 9.73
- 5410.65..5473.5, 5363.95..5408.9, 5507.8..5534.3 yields -0.8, 9.53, 9.69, 9.6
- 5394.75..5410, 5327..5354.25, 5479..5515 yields 0.6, 9.53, 9.53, 9.53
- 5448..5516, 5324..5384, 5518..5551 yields 1.5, 9.7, 9.8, 9.77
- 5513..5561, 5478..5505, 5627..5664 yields -1.6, 9.54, 9.52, 9.53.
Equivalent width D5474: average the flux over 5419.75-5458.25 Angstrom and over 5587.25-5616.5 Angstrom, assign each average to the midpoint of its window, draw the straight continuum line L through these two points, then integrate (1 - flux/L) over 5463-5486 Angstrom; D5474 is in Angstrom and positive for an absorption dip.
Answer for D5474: 0.3 Angstrom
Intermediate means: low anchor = 9.69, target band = 9.52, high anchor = 9.55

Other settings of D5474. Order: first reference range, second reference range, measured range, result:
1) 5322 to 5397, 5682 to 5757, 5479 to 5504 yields 0.50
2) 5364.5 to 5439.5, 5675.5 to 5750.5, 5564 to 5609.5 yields 0.76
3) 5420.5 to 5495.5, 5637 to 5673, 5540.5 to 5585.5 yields -1.25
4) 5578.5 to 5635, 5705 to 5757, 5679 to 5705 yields 0.13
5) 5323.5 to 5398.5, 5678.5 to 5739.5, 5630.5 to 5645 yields 0.28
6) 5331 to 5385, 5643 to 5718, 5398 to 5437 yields 0.90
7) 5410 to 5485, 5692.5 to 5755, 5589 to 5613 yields 0.53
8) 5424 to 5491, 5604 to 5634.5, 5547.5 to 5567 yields -0.65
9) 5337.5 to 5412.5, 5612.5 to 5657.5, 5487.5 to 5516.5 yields 0.17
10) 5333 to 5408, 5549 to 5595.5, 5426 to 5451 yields -0.01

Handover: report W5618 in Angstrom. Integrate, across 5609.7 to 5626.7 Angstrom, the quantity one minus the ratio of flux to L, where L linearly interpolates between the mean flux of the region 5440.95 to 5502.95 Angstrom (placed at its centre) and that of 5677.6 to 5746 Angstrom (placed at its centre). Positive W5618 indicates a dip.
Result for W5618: 0.4 Angstrom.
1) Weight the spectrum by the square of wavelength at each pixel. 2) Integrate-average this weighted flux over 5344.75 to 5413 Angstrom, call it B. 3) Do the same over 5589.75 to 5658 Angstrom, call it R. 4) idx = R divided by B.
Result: 1.08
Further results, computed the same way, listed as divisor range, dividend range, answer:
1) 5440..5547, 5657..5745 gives 1.10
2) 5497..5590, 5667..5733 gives 1.07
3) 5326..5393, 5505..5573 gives 1.07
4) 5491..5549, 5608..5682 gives 1.04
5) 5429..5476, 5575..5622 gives 1.04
